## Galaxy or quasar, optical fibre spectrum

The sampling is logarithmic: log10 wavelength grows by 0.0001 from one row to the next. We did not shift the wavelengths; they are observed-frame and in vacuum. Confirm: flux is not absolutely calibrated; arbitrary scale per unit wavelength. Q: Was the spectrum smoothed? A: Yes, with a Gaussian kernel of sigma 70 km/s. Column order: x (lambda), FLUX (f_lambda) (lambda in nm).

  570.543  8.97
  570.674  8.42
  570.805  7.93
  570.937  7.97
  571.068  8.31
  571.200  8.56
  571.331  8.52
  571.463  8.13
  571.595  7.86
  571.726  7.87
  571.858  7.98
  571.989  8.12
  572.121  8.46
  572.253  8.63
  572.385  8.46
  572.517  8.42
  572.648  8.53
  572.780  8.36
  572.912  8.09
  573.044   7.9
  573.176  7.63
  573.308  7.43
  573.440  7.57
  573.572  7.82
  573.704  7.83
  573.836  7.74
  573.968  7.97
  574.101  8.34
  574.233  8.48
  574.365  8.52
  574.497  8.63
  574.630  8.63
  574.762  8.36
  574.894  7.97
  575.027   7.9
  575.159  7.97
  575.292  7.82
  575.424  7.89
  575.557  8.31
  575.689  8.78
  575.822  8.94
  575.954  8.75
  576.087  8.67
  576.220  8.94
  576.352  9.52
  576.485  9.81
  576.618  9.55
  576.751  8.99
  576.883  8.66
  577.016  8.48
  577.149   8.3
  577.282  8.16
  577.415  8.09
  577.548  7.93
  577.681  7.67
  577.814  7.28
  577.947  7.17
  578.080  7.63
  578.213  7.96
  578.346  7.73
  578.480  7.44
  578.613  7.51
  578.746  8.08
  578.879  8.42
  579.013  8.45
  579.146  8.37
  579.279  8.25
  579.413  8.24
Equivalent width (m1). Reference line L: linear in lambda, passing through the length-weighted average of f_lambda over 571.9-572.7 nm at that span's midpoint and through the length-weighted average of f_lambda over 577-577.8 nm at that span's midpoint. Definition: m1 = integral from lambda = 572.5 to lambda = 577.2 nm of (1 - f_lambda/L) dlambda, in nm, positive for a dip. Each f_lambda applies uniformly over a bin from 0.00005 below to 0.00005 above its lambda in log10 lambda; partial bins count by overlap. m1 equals -0.09 nm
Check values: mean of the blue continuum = 8.43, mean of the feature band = 8.38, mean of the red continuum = 8.02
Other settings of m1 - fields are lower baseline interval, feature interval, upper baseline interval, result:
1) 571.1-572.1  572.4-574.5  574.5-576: 0.04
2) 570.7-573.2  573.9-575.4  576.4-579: -0.01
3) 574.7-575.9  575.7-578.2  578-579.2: -0.12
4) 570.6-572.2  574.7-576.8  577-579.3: -0.16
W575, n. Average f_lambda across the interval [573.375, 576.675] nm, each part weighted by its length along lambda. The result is 8.43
